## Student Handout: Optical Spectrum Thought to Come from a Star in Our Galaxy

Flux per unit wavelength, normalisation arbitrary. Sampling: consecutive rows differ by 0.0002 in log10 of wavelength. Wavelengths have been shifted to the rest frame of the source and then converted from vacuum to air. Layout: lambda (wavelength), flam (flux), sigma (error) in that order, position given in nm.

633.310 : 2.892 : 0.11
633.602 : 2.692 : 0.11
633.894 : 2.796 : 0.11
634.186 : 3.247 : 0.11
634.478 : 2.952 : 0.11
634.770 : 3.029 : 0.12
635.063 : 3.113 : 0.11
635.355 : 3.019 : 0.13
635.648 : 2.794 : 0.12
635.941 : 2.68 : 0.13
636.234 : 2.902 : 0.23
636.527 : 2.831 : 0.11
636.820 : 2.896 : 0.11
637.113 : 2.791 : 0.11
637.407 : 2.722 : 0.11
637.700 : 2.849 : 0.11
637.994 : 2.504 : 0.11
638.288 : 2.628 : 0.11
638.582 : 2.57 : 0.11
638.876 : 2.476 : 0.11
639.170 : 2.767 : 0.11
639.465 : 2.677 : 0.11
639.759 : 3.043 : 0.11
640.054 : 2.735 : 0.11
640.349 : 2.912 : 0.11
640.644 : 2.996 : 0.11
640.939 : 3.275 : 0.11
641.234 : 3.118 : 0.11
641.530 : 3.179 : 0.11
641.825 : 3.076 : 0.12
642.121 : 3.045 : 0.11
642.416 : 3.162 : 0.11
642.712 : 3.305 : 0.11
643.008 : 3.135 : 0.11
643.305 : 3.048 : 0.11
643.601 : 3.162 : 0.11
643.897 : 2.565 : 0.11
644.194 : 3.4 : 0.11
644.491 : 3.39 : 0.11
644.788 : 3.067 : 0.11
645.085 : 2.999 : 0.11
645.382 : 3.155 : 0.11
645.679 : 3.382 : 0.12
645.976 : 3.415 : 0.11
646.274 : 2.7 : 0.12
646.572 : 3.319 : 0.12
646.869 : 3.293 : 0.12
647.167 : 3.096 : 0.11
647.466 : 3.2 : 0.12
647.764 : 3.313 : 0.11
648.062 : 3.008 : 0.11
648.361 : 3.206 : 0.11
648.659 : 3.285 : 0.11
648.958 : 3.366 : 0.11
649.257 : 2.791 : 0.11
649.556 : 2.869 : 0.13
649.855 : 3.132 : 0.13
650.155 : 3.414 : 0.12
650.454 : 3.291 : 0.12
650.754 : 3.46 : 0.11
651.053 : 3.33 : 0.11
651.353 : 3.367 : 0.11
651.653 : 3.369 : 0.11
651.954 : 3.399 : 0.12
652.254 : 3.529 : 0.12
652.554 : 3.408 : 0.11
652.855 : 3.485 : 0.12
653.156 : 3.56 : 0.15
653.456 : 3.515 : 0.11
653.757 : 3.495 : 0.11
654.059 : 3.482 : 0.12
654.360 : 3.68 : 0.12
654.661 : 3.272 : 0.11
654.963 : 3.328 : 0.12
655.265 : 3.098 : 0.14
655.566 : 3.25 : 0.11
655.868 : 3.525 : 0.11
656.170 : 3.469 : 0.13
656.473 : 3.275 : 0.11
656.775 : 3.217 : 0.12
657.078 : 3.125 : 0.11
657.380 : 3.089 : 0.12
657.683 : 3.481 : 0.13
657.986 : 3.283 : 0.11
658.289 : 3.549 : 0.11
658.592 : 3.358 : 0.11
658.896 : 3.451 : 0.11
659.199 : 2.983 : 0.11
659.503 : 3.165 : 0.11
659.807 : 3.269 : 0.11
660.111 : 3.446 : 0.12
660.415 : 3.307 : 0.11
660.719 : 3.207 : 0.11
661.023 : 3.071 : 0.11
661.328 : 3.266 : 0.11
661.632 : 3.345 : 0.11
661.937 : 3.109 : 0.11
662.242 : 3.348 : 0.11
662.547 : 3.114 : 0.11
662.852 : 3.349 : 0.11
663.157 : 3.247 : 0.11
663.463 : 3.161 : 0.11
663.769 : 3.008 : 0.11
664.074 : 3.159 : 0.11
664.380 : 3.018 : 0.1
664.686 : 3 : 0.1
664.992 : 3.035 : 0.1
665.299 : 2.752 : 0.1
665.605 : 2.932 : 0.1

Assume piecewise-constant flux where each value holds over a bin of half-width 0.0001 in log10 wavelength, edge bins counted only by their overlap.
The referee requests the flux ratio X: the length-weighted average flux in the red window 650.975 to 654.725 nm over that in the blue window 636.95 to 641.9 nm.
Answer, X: 1.2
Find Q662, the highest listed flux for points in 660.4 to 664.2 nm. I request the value 3.349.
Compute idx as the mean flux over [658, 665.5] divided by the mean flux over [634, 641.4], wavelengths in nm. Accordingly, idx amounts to 1.1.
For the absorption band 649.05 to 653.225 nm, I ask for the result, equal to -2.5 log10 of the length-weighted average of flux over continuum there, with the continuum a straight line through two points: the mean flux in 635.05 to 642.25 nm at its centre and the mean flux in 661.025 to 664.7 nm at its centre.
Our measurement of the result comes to -0.10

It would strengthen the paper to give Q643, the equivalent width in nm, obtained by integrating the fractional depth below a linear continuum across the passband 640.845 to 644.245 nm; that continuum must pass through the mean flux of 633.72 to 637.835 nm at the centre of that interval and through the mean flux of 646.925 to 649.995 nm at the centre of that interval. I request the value -0.10 nm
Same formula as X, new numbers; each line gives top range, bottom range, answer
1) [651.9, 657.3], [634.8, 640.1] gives 1.22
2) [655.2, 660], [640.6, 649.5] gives 1.05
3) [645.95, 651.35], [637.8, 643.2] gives 1.09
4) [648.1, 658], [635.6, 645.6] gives 1.13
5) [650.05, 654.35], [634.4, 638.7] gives 1.22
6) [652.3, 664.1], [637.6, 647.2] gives 1.10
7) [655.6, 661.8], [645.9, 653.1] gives 1.01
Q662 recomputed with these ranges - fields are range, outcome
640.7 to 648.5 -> 3.415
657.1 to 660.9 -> 3.549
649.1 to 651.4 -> 3.46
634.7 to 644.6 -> 3.4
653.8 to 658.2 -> 3.68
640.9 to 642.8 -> 3.305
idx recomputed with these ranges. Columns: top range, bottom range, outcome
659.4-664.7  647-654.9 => 0.97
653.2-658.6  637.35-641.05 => 1.21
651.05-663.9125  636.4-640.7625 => 1.20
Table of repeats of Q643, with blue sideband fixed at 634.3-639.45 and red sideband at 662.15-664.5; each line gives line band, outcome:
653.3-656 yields -0.31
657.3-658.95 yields -0.15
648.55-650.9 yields -0.17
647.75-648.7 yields -0.07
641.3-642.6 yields -0.11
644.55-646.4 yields -0.14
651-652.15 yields -0.14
